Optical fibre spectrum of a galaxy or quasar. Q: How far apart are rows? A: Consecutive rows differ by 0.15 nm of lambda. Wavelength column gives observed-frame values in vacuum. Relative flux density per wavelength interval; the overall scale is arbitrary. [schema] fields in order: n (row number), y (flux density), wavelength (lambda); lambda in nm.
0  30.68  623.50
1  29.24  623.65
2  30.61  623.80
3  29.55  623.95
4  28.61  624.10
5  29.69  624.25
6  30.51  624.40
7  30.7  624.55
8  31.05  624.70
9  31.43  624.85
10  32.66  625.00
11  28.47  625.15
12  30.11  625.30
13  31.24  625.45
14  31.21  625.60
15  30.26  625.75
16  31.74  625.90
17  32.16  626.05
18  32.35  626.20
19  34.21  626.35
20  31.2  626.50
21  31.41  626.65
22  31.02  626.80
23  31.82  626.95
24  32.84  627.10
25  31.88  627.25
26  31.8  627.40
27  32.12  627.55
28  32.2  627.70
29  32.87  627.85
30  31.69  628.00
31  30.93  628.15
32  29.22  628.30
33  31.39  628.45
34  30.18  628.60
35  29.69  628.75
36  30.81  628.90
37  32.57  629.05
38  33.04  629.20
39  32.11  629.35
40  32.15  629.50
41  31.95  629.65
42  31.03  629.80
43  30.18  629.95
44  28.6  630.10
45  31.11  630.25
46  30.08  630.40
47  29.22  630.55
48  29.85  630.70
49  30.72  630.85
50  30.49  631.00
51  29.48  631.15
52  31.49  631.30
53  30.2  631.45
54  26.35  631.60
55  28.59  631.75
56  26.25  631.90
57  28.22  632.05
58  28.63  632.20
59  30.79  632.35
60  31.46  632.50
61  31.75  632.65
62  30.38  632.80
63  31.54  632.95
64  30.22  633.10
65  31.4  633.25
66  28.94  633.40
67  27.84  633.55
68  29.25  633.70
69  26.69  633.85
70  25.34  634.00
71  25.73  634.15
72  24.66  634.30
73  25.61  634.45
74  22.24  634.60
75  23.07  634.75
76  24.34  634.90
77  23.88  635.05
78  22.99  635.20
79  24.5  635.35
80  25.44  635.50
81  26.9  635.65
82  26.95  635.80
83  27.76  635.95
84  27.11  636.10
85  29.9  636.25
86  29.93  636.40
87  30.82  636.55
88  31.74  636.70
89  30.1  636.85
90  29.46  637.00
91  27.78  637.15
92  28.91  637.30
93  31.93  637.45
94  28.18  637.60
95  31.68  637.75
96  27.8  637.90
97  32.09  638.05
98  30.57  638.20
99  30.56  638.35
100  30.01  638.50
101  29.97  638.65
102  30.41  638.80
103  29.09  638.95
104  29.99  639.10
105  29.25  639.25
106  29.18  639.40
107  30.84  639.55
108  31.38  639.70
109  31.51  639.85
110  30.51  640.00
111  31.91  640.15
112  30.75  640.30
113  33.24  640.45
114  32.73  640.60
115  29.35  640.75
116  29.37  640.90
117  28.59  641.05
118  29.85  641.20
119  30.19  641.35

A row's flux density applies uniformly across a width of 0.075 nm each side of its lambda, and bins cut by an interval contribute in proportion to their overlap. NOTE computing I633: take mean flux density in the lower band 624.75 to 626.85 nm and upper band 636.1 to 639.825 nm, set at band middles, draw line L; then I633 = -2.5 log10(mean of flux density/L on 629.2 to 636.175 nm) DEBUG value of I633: 0.083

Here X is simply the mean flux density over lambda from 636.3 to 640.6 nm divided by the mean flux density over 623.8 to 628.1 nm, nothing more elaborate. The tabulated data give 0.97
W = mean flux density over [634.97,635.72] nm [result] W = 24.7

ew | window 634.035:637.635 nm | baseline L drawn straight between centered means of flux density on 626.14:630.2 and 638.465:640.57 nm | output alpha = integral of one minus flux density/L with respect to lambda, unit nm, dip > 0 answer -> 0.45 nm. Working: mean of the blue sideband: 31.5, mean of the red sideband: 30.6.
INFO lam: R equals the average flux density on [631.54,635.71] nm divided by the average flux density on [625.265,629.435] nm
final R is 0.9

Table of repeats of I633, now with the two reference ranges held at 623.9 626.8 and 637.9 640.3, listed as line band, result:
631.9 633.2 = 0.02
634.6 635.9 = 0.23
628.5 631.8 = 0.01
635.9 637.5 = 0.03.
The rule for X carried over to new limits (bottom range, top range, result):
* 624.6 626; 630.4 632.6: 0.95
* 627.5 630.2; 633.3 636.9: 0.86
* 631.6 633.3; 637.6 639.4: 1.01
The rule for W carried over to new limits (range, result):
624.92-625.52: 30.6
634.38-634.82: 23.6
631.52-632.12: 27.4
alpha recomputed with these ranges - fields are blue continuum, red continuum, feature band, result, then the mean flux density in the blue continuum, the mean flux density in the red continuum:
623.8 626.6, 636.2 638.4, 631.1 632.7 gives 0.06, 30.9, 30.1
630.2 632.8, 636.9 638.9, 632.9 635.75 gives 0.33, 29.7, 29.9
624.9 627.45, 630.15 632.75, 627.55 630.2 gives -0.06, 31.5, 29.7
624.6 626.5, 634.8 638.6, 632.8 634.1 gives 0.02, 31.4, 28.4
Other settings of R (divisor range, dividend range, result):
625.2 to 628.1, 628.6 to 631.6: 0.97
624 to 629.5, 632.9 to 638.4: 0.89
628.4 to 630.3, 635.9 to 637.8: 0.95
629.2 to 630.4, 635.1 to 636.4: 0.86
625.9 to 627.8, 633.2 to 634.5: 0.85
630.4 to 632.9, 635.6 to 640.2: 1.01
